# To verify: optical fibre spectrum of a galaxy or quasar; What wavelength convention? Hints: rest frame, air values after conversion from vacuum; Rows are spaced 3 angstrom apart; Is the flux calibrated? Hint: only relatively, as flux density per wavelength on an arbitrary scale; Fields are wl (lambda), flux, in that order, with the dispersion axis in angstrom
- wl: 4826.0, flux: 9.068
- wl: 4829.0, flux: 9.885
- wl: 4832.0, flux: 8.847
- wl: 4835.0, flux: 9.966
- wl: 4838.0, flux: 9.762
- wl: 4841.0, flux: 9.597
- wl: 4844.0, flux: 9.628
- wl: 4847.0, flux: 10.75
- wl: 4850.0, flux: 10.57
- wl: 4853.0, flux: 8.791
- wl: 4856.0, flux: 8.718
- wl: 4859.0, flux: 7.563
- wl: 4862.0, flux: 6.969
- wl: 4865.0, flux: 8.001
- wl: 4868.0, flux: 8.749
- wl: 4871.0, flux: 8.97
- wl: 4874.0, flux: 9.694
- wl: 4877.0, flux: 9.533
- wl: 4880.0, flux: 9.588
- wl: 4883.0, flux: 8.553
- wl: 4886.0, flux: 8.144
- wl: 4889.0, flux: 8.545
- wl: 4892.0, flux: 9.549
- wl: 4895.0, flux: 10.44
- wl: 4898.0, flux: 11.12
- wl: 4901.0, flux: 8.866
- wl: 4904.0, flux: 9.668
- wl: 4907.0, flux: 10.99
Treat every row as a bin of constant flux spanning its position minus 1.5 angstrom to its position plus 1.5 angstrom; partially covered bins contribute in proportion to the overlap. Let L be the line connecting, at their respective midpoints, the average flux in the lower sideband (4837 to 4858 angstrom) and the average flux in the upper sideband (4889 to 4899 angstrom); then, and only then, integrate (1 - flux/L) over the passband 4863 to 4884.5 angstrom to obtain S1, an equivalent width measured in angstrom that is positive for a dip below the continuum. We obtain 2.0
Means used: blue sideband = 9.64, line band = 8.97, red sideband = 10.1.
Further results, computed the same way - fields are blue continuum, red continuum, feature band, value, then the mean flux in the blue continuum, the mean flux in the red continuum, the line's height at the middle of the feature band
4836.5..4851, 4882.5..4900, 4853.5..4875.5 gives 3.1 angstrom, 10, 9.42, 9.77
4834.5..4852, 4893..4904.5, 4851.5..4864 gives 2.5 angstrom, 10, 10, 10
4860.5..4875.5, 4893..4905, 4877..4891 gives 0.7 angstrom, 8.48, 10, 9.27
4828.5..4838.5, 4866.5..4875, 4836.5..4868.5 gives 1.1 angstrom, 9.57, 9.1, 9.33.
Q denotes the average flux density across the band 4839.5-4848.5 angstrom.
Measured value 9.99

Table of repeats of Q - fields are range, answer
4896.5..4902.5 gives 9.99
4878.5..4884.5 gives 9.07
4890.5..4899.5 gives 10.4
